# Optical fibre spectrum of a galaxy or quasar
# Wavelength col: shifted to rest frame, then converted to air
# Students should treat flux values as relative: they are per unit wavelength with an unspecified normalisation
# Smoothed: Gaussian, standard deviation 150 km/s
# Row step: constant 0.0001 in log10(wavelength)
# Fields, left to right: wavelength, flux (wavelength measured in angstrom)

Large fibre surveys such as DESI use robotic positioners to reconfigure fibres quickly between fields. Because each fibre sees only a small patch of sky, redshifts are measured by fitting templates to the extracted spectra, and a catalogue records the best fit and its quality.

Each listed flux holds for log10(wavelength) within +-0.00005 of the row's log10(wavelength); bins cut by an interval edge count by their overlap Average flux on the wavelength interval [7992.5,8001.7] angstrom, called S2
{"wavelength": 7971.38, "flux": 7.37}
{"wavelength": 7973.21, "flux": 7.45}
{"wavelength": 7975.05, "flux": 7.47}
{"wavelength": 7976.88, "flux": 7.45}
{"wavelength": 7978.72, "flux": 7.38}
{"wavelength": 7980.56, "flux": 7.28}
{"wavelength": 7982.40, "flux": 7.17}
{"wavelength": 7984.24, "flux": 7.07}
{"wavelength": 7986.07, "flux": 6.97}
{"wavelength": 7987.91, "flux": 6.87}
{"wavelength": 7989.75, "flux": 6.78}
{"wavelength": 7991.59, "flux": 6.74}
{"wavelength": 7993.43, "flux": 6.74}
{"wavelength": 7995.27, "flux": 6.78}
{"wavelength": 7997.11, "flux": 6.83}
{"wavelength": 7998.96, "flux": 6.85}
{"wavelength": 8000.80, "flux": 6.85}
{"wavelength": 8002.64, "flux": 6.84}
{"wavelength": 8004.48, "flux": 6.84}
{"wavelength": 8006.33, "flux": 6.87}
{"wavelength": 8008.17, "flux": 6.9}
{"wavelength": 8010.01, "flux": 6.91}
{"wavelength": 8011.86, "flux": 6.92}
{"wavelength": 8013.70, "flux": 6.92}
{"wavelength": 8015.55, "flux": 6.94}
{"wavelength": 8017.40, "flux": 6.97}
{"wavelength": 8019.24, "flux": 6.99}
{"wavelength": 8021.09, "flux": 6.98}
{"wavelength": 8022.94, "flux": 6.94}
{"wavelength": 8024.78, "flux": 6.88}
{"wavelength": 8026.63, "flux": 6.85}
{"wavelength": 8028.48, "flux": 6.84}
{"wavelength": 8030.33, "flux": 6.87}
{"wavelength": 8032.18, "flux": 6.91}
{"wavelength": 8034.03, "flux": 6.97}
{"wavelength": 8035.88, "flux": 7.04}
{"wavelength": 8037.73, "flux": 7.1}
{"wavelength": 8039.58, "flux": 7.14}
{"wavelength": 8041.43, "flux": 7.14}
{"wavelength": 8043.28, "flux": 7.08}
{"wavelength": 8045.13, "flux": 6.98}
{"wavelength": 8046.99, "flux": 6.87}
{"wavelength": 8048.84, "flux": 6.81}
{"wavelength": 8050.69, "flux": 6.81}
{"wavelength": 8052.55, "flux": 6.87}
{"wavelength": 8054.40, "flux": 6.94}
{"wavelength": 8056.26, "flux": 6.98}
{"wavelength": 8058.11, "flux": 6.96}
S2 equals 6.81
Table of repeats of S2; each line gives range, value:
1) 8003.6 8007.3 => 6.85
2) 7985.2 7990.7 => 6.87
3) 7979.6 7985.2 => 7.18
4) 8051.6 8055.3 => 6.9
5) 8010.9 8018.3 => 6.93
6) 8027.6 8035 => 6.9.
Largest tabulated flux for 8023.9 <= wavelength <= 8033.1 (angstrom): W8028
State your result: 6.91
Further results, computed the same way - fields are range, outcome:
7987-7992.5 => 6.87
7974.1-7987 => 7.47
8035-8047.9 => 7.14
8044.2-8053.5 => 6.98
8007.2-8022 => 6.99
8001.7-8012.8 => 6.92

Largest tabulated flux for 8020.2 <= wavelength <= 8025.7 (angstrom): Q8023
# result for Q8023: 6.98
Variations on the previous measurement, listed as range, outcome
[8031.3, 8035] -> 6.97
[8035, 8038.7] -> 7.1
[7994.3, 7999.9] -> 6.85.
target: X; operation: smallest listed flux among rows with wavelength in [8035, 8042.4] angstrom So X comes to 7.04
